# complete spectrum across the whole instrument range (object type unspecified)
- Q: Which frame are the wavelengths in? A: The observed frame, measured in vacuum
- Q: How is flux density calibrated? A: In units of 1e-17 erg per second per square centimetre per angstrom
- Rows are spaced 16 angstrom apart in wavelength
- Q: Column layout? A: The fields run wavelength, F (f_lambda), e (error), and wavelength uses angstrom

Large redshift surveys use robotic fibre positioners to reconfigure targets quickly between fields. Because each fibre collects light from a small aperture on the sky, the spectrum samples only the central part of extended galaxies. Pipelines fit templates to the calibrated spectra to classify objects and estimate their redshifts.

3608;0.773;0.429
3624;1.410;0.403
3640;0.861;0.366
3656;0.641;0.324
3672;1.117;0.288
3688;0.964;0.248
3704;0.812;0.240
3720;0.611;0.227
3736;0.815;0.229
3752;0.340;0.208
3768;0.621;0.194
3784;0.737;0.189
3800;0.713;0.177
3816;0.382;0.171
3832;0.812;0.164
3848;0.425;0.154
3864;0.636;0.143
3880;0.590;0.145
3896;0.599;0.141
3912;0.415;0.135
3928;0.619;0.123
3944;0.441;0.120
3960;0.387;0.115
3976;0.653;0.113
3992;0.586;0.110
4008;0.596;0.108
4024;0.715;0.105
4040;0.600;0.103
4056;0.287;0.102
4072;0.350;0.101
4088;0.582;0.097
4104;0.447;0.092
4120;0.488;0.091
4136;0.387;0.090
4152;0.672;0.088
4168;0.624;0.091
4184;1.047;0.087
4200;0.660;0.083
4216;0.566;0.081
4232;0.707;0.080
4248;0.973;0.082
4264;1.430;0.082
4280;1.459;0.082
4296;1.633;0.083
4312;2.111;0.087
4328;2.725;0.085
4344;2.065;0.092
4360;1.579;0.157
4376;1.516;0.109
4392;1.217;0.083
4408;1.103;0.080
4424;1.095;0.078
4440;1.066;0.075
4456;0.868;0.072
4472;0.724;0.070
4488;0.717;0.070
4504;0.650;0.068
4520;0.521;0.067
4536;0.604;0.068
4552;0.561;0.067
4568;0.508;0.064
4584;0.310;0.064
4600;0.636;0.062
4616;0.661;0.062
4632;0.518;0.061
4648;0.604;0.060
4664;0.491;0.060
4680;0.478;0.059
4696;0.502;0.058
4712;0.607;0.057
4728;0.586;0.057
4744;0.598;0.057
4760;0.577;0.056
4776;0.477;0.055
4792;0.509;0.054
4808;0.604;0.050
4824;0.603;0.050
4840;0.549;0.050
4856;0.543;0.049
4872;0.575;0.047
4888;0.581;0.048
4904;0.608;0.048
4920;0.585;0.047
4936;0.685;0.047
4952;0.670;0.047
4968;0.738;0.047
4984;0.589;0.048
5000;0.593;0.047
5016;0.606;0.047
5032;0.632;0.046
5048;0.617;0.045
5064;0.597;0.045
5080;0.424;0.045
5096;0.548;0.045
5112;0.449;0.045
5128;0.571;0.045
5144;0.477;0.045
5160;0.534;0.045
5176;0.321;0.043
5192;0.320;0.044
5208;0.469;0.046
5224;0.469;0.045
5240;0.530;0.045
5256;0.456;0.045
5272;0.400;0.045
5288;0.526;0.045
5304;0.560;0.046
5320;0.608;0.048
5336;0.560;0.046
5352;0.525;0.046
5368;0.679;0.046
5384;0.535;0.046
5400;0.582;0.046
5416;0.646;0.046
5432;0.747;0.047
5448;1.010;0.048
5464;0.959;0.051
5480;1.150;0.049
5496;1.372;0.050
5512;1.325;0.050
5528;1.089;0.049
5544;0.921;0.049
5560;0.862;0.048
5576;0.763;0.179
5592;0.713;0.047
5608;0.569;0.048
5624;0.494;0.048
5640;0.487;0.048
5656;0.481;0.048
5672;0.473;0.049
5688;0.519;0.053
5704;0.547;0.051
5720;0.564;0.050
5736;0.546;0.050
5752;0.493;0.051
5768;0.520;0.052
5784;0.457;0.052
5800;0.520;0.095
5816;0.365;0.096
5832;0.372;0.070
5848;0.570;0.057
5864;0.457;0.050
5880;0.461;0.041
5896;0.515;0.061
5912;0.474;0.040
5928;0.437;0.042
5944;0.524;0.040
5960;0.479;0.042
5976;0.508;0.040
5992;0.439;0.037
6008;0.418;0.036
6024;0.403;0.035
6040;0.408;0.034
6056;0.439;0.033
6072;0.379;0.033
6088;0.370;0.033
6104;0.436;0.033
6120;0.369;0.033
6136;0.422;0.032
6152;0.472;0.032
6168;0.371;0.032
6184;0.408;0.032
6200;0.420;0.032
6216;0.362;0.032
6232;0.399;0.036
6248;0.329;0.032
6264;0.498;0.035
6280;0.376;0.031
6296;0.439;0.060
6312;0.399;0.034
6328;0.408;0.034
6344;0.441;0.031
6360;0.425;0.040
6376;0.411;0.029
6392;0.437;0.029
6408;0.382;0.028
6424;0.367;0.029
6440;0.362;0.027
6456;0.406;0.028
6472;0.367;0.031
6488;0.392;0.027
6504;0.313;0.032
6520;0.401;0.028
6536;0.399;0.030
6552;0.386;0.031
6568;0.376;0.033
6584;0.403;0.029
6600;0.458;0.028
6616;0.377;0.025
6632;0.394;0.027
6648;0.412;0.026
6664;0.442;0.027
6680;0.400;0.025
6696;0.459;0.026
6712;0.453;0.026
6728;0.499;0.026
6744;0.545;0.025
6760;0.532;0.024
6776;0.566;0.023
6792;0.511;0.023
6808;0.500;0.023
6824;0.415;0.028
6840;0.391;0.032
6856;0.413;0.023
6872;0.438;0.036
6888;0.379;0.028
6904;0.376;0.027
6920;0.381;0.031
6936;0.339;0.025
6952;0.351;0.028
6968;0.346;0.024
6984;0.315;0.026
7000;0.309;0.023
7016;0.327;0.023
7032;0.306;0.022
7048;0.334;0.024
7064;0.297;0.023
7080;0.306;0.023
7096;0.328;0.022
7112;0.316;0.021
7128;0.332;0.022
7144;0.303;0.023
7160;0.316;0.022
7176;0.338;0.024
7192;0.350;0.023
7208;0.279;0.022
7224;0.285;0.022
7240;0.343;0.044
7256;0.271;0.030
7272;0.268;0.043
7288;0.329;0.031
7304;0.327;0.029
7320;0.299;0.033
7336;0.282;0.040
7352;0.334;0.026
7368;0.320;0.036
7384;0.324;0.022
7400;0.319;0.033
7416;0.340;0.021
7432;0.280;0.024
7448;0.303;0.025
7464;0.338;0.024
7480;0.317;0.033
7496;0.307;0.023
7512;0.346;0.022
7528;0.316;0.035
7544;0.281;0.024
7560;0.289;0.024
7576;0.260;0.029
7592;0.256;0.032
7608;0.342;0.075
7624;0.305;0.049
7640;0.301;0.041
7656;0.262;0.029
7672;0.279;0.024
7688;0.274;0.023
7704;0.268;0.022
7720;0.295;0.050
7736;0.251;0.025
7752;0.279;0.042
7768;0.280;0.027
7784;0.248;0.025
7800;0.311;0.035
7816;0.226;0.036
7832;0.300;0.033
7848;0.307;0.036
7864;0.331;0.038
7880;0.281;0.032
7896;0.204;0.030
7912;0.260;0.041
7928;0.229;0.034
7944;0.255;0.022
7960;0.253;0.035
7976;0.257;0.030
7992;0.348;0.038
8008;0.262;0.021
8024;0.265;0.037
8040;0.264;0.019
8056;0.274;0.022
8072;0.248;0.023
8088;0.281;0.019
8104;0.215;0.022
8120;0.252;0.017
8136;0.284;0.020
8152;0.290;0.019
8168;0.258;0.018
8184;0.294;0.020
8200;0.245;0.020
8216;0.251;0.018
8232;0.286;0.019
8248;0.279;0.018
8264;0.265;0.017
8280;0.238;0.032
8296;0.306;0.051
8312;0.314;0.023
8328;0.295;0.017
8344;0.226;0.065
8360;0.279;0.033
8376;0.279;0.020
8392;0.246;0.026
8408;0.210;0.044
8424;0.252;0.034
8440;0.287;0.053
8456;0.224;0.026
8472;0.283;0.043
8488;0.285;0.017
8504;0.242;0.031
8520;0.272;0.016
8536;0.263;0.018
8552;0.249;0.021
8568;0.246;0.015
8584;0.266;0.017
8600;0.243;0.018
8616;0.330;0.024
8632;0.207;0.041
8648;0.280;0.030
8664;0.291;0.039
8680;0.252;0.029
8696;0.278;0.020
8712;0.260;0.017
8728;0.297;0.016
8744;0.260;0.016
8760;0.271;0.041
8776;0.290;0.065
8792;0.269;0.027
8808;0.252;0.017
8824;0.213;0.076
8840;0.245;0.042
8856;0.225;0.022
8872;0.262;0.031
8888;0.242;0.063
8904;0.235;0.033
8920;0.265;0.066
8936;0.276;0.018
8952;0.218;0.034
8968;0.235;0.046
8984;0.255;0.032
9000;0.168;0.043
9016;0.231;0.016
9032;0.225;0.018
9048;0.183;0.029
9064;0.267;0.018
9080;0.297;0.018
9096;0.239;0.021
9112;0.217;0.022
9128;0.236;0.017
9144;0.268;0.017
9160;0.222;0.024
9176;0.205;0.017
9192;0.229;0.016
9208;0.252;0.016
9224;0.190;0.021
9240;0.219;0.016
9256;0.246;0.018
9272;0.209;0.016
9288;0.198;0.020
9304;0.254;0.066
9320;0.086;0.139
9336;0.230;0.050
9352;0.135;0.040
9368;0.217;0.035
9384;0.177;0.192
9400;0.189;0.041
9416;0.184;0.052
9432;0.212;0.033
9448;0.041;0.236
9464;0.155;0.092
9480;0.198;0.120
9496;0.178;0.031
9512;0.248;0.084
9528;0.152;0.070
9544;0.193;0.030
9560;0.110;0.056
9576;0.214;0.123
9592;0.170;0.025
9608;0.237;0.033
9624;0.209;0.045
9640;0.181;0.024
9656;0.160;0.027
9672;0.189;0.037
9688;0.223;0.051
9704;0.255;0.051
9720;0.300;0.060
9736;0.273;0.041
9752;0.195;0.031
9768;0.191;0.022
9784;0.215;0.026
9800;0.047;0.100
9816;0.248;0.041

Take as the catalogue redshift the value 2.55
